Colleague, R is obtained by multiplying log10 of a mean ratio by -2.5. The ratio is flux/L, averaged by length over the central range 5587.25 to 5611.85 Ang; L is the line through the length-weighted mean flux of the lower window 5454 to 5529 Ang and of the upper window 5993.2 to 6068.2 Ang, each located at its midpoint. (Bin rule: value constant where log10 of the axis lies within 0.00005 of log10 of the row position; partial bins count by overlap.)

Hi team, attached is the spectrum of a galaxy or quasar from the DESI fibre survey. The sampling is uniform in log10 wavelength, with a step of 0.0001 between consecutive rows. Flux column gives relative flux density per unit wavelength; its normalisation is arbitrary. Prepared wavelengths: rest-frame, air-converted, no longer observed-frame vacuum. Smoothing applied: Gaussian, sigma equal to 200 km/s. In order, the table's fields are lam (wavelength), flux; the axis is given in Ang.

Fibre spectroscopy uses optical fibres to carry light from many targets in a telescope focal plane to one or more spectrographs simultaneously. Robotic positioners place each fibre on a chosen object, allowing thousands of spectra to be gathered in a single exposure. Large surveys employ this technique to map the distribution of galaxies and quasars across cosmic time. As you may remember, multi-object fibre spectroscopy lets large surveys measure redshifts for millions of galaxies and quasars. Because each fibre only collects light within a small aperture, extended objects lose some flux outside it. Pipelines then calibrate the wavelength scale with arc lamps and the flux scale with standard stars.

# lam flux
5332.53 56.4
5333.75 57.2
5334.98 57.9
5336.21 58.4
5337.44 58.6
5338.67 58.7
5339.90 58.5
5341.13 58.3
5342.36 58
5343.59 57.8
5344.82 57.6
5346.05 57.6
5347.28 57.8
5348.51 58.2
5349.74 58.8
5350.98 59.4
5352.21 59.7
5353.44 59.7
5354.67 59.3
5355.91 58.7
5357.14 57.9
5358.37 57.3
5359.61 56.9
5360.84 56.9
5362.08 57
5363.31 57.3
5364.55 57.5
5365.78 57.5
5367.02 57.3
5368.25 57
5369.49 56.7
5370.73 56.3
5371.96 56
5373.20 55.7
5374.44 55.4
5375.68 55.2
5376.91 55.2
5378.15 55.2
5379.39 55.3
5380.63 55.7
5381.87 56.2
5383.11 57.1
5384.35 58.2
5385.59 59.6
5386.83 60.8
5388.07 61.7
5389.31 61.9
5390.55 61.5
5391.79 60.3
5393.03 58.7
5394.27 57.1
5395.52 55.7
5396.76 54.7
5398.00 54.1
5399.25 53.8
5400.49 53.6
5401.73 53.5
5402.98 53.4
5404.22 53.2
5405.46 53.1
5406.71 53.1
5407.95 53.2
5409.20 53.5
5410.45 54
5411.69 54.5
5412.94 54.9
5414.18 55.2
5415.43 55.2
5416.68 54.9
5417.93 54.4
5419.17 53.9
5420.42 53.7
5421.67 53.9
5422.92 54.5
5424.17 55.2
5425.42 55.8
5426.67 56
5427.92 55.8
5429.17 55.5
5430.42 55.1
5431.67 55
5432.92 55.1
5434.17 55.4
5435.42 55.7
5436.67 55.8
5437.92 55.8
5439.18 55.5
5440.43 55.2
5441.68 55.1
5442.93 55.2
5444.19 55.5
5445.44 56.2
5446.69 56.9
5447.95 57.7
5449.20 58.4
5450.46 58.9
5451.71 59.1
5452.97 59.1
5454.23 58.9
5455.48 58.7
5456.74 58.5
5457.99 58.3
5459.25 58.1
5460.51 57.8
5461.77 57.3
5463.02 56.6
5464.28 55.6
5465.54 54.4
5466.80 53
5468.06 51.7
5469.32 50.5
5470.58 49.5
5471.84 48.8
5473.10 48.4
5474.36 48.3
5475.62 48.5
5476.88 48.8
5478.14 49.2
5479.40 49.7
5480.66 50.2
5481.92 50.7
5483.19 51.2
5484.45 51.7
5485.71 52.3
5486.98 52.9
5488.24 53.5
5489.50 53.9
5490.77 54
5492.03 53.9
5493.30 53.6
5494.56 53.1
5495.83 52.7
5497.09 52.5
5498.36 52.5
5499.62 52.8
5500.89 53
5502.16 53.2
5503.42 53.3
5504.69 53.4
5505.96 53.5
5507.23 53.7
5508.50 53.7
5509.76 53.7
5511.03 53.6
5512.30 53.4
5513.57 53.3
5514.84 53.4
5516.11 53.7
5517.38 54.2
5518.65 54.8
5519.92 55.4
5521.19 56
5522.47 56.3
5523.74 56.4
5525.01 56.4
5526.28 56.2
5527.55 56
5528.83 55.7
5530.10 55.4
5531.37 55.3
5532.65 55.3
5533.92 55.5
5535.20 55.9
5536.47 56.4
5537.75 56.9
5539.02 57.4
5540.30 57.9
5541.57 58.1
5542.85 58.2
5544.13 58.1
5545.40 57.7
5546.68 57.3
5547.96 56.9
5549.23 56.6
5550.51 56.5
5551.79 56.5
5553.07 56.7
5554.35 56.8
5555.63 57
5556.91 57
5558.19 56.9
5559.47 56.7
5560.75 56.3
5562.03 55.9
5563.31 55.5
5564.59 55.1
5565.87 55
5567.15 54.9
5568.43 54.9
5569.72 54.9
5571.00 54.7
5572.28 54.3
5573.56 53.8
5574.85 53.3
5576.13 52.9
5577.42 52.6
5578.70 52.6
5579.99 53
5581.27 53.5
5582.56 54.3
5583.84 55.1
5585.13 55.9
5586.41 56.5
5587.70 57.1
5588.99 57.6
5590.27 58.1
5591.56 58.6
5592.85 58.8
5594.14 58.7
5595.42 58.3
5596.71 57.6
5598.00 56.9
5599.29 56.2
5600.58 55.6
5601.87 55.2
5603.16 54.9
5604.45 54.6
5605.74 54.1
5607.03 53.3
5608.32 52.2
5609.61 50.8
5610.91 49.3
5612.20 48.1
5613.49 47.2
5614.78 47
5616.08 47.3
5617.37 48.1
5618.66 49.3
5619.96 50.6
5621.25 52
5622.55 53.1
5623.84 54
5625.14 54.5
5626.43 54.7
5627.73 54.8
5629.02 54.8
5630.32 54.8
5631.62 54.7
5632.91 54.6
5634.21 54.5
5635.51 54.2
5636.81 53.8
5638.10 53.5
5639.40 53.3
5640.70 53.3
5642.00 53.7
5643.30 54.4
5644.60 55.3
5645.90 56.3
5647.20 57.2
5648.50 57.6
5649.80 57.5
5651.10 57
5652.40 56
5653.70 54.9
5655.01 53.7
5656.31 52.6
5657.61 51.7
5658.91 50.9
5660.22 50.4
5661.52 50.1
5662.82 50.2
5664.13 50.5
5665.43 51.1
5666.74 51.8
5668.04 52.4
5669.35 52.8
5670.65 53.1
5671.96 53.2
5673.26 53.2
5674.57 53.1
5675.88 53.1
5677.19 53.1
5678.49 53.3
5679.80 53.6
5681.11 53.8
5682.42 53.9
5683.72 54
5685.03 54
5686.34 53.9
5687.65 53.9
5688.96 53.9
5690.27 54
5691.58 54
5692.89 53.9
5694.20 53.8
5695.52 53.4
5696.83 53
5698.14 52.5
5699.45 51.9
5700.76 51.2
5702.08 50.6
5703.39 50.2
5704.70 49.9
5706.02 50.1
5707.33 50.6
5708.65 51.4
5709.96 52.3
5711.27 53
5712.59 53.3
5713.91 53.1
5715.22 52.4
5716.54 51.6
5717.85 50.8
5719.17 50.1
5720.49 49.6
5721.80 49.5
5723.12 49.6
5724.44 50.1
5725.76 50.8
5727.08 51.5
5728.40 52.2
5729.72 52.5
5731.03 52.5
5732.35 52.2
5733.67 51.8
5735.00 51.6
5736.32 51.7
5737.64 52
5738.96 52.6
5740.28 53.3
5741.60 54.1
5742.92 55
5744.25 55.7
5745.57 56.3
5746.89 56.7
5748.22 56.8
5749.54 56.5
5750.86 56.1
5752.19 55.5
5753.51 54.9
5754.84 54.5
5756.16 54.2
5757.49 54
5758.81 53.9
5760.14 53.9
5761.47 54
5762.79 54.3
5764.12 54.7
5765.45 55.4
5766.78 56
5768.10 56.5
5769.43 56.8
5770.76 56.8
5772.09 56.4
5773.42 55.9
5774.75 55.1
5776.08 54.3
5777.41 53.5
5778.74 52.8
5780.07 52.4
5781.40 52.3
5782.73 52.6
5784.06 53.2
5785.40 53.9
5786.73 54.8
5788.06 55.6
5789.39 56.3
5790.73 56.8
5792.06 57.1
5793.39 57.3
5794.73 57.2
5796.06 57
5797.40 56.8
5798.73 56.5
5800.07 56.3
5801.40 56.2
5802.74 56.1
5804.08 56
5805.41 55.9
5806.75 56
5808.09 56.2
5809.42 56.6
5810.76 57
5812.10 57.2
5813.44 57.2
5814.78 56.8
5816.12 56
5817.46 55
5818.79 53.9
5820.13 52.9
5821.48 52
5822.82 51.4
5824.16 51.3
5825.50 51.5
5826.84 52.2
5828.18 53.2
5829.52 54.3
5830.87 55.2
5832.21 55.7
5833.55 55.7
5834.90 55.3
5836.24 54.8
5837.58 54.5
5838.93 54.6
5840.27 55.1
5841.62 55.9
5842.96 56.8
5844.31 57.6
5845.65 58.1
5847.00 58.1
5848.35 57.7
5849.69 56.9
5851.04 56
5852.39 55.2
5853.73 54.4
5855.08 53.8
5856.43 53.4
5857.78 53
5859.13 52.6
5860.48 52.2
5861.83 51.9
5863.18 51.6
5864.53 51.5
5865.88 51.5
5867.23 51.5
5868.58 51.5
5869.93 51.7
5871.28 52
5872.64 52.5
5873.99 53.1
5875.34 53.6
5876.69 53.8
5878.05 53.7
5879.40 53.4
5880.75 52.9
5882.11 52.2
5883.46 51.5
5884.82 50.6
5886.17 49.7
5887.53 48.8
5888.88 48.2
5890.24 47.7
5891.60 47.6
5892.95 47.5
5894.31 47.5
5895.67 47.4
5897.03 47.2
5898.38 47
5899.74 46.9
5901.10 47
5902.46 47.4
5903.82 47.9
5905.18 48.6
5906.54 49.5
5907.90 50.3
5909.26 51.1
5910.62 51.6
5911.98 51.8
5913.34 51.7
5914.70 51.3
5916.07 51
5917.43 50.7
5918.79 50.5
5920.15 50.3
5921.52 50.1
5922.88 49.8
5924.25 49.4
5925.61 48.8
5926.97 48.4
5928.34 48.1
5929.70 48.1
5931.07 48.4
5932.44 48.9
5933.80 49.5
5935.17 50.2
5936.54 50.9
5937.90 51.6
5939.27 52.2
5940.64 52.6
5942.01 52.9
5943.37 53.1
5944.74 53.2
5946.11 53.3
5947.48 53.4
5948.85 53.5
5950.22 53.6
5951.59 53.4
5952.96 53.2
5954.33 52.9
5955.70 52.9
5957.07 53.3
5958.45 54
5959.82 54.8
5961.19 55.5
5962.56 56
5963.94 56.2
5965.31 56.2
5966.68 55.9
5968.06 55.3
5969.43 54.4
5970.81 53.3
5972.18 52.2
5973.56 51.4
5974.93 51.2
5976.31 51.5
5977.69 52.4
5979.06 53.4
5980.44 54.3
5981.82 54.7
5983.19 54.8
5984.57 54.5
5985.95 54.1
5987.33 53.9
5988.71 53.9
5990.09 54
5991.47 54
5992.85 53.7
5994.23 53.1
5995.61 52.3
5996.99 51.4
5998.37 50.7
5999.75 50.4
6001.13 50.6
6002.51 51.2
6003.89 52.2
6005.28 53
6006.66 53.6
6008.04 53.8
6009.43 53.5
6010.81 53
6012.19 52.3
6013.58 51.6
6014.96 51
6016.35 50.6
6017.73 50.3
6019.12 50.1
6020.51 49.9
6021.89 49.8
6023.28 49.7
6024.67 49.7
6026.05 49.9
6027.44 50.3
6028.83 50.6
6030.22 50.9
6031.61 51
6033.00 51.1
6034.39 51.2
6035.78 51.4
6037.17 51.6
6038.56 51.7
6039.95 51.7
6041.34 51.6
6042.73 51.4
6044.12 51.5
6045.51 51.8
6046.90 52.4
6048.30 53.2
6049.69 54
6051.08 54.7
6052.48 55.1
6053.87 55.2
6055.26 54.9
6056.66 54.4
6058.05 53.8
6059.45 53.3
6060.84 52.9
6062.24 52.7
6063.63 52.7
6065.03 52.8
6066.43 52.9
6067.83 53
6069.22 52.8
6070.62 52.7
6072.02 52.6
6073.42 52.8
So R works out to -0.047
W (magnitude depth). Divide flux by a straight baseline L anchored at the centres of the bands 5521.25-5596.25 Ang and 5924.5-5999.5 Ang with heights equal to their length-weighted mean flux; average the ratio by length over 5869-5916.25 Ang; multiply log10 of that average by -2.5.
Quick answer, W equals 0.07 mag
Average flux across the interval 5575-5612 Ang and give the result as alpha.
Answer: 55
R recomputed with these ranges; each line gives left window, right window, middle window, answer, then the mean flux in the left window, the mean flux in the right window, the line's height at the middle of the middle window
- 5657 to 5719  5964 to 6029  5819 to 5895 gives -0.01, 52.4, 52.5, 52.4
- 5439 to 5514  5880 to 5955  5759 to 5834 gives -0.08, 53.9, 50.2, 51.2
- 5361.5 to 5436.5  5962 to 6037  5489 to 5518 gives 0.04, 55.9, 52.4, 55.3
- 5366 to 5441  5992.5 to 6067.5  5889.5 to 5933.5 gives 0.08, 55.8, 52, 52.7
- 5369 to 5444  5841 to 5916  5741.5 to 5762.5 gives -0.05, 55.7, 51.7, 52.8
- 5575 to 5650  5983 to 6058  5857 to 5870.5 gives 0.02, 54.1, 52.2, 52.9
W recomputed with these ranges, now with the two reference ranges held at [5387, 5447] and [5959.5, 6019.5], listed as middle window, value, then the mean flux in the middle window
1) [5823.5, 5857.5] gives -0.027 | 55.1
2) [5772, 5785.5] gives 0.005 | 53.7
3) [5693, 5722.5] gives 0.055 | 51.6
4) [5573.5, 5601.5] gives -0.020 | 55.8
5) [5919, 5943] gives 0.069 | 50.1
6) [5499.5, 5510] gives 0.035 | 53.4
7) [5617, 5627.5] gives 0.048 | 52.2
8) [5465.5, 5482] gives 0.109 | 50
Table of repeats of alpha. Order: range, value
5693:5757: 52.6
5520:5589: 55.8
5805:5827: 54.7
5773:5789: 53.9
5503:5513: 53.5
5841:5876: 54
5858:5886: 52.2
